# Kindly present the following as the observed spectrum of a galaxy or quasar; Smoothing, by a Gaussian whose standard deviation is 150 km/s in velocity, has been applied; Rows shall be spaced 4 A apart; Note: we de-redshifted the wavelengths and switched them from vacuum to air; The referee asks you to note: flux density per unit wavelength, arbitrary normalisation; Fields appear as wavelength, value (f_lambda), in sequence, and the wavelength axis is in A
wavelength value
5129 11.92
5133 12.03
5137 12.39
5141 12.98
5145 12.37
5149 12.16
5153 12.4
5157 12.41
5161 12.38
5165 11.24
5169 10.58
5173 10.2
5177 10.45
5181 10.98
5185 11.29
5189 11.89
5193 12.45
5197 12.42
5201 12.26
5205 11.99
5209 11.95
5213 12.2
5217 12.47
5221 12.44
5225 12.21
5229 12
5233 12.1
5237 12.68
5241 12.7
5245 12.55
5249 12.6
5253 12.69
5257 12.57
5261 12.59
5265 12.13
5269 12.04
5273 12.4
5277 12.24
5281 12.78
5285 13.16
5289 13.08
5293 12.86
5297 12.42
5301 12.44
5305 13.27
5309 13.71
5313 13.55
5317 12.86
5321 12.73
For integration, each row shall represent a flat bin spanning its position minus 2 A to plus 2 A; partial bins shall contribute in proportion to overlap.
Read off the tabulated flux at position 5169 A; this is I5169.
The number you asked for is 10.58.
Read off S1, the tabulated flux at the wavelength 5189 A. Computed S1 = 11.89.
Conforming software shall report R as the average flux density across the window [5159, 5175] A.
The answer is 11.1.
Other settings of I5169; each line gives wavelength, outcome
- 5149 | 12.16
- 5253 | 12.69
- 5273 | 12.4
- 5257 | 12.57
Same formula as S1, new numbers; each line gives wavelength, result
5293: 12.86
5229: 12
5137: 12.39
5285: 13.16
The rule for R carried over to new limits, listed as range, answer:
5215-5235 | 12.2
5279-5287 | 13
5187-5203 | 12.3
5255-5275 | 12.3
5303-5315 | 13.5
